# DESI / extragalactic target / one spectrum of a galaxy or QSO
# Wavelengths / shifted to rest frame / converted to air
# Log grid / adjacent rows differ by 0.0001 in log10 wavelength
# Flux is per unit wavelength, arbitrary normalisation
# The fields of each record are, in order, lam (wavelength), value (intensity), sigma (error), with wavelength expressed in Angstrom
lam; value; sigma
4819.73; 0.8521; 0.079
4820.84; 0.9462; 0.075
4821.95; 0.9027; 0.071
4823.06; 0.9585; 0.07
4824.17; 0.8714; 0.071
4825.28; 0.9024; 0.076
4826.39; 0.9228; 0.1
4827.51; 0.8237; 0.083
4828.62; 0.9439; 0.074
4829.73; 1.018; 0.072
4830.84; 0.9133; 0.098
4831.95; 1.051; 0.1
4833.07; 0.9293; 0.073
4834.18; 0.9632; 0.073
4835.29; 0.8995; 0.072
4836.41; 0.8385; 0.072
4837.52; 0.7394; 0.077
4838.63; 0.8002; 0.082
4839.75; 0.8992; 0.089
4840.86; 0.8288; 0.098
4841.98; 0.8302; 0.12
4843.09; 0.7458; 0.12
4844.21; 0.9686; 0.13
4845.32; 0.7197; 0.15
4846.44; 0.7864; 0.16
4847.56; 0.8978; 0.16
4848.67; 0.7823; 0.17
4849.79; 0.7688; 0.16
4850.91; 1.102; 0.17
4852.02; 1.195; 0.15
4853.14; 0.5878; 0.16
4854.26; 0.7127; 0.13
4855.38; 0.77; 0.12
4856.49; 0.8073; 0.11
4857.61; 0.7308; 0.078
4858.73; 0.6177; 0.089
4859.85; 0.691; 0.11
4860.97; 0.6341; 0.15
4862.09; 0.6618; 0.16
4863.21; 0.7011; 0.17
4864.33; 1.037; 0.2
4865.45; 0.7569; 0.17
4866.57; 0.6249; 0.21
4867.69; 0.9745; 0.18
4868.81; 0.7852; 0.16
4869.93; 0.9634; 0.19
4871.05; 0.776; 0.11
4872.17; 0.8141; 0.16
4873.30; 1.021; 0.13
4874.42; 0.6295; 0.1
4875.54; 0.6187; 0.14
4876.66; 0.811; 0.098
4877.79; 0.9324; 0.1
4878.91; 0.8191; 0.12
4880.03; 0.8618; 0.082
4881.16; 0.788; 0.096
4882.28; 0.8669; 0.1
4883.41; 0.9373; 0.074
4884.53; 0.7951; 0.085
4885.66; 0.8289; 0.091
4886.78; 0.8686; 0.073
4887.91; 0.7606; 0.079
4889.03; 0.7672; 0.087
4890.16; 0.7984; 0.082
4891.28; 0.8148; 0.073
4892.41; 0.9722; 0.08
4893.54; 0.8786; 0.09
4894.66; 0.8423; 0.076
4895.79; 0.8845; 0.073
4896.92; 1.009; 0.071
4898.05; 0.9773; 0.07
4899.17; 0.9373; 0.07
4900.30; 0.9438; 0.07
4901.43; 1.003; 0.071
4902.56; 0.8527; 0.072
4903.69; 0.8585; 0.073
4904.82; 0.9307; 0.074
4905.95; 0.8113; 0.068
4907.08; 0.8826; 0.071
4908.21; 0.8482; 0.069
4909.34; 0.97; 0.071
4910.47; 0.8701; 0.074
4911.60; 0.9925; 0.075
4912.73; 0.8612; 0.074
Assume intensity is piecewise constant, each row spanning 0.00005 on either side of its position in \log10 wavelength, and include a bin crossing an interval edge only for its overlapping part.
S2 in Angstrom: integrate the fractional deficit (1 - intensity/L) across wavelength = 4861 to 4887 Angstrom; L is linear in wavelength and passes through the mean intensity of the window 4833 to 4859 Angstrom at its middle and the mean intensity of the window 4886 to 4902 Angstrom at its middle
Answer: 1.5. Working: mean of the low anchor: 0.831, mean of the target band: 0.816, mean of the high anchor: 0.889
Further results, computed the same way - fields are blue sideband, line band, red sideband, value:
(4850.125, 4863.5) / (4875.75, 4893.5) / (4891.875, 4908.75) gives 0.4 Angstrom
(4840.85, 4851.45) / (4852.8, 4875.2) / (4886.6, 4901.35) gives 2.4 Angstrom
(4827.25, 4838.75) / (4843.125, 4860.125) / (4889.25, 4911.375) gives 1.8 Angstrom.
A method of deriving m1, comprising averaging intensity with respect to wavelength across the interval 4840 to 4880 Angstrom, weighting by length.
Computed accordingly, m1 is 0.805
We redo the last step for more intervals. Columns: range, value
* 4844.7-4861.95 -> 0.784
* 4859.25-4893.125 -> 0.81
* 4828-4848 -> 0.876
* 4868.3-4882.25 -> 0.82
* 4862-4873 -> 0.821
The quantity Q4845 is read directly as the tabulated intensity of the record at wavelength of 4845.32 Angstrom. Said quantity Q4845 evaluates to 0.7197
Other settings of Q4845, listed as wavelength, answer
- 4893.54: 0.8786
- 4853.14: 0.5878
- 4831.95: 1.051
